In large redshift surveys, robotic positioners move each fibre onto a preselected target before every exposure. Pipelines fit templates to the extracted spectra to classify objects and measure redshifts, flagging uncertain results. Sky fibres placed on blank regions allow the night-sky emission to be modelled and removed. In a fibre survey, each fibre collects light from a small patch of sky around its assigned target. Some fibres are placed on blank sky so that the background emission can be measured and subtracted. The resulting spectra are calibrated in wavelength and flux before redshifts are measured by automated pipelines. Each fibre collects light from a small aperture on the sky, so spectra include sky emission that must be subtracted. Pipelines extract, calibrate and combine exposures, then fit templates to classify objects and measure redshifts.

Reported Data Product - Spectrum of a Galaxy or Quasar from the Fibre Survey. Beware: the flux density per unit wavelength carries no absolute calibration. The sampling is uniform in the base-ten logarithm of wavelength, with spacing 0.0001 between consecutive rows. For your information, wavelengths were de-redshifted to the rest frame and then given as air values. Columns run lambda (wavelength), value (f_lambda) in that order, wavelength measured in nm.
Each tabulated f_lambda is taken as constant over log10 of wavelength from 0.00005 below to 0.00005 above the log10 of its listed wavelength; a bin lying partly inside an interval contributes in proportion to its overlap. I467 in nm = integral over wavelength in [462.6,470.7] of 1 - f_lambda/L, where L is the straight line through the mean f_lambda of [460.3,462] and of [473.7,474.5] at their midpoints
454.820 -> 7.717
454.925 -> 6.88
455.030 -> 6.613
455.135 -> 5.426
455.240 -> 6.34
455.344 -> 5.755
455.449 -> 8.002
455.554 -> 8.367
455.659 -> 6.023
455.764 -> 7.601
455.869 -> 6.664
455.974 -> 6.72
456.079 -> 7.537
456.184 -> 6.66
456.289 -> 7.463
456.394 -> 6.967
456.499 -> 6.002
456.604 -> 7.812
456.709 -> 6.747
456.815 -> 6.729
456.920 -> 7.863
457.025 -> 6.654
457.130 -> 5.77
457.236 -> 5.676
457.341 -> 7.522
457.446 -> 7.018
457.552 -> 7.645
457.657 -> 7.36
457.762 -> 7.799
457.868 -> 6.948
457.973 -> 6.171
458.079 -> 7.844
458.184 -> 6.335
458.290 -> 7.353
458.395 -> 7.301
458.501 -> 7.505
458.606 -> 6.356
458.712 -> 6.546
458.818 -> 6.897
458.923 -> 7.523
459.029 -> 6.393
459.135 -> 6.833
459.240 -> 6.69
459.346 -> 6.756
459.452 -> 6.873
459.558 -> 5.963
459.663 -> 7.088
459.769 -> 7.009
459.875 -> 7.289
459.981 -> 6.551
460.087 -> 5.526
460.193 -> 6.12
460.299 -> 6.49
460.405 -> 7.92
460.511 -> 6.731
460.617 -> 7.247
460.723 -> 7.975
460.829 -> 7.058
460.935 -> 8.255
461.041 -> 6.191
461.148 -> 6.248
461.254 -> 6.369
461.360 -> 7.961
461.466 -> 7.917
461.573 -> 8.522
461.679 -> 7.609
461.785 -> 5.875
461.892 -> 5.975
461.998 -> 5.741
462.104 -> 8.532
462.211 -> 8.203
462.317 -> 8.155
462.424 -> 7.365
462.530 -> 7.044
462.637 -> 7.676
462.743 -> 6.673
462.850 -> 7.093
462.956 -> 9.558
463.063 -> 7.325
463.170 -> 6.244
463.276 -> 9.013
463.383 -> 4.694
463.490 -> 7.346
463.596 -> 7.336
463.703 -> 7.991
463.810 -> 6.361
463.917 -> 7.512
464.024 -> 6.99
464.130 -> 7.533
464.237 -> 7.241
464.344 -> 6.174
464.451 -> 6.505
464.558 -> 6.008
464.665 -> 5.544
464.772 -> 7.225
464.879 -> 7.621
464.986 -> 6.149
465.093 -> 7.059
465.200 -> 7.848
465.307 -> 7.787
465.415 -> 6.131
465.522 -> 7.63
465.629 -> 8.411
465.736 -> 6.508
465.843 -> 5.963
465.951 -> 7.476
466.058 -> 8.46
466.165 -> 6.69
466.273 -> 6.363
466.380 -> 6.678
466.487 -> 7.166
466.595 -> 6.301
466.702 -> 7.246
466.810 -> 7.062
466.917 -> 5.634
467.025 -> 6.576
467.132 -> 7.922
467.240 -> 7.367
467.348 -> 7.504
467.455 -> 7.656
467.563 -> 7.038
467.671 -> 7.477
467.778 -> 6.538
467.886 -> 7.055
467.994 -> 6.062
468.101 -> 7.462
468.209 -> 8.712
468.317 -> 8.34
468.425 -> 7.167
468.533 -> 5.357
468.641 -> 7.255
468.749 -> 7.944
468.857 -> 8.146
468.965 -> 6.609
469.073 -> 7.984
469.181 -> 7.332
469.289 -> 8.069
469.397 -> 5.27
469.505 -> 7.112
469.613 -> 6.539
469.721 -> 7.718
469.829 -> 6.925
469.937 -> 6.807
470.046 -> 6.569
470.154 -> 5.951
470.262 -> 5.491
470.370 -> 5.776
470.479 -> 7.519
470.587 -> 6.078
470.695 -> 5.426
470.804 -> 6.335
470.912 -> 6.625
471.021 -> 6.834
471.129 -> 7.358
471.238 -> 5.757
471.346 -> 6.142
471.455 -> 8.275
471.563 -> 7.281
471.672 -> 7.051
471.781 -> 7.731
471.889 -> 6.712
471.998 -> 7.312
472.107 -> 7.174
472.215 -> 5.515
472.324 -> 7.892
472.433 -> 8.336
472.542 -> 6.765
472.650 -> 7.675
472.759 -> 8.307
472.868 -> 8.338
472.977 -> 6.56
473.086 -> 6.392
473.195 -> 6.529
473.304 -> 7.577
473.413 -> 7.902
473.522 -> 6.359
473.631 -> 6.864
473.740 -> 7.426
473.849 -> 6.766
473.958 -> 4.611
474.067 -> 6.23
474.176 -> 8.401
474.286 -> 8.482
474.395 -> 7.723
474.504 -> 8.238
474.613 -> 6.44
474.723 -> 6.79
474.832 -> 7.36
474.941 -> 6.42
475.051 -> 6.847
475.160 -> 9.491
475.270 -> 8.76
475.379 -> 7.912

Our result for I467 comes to 0.133 nm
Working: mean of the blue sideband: 7.12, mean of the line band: 7.02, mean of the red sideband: 7.16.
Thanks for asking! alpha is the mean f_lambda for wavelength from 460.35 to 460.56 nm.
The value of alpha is 7.33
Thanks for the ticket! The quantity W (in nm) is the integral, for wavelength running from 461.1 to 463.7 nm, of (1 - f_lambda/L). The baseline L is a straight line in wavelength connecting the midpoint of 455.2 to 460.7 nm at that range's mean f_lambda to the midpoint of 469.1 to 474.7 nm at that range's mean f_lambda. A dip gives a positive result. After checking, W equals -0.14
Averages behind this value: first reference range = 6.91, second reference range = 6.96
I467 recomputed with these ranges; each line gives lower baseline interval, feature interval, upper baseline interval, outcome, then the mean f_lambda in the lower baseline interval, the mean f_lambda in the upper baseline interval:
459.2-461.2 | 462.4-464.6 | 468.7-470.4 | -0.086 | 6.84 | 6.91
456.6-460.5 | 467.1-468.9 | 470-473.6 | -0.118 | 6.87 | 6.9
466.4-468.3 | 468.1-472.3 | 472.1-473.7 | 0.150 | 7.12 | 7.22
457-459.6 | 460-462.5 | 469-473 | -0.084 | 6.87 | 6.94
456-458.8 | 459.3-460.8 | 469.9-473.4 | 0.029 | 6.98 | 6.89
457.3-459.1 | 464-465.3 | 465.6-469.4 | 0.050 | 7.08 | 7.15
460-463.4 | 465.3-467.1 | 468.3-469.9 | 0.058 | 7.19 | 7.16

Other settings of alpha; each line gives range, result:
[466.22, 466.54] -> 6.75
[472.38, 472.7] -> 7.6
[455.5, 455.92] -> 7.16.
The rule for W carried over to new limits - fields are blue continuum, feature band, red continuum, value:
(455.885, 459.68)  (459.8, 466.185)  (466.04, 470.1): -0.09 nm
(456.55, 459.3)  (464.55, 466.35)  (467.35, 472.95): 0.00 nm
